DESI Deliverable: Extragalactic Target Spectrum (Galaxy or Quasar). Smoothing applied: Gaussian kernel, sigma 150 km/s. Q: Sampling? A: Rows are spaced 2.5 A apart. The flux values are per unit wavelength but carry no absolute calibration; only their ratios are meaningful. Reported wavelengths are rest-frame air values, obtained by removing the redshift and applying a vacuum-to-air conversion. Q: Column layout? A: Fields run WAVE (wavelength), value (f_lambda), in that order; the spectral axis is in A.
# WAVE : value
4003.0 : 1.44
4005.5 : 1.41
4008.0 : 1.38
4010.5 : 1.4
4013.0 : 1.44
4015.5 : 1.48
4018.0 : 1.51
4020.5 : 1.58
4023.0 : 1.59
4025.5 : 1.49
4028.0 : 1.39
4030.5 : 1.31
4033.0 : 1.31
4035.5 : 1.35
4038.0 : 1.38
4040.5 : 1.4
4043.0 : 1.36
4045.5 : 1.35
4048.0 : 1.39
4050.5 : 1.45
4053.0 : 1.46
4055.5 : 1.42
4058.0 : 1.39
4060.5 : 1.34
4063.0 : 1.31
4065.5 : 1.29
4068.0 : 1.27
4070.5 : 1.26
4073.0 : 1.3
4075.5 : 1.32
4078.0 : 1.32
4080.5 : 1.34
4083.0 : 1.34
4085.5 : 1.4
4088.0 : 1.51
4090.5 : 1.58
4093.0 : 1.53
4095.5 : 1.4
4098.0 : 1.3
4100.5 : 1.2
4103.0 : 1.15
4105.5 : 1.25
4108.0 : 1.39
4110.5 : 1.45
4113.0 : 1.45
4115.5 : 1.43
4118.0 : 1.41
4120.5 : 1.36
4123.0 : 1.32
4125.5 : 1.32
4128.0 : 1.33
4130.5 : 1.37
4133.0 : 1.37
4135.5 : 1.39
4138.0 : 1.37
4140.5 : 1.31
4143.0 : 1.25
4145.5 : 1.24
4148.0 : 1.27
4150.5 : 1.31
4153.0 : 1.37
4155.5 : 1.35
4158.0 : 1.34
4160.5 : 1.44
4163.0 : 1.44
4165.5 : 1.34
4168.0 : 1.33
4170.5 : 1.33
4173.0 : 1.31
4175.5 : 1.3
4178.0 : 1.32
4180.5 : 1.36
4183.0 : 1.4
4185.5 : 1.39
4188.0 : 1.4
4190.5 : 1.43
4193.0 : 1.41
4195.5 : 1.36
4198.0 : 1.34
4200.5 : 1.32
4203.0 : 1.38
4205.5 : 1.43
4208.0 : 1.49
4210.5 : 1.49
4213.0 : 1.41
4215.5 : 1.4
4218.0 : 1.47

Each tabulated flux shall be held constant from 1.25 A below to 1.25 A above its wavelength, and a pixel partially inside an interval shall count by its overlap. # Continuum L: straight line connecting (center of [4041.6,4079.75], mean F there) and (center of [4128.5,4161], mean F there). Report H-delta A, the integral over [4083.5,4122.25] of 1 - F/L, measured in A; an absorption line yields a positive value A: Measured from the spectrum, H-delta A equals -1.3 A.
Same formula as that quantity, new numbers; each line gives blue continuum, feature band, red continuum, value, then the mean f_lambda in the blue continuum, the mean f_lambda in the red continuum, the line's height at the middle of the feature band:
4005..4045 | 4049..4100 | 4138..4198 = 0.8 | 1.42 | 1.35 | 1.4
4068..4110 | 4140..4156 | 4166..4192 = 0.7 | 1.35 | 1.36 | 1.35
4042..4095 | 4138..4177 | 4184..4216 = 1.8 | 1.38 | 1.4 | 1.4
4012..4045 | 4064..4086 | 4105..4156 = 1.3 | 1.43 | 1.35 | 1.39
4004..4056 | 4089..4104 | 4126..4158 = 0.0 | 1.42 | 1.33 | 1.37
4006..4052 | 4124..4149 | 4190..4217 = 1.6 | 1.42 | 1.41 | 1.41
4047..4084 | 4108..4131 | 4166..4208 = -0.5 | 1.35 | 1.37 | 1.36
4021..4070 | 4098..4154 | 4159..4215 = 2.1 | 1.38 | 1.38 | 1.38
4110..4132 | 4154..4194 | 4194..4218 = 0.8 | 1.38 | 1.41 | 1.4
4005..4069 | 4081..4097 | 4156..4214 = -0.7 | 1.4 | 1.38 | 1.39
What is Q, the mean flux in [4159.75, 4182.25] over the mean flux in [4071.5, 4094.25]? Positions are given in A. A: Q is 1.0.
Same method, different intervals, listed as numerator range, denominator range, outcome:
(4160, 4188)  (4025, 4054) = 0.98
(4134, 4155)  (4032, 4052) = 0.96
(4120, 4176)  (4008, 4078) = 0.96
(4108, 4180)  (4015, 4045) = 0.95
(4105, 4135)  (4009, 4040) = 0.96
